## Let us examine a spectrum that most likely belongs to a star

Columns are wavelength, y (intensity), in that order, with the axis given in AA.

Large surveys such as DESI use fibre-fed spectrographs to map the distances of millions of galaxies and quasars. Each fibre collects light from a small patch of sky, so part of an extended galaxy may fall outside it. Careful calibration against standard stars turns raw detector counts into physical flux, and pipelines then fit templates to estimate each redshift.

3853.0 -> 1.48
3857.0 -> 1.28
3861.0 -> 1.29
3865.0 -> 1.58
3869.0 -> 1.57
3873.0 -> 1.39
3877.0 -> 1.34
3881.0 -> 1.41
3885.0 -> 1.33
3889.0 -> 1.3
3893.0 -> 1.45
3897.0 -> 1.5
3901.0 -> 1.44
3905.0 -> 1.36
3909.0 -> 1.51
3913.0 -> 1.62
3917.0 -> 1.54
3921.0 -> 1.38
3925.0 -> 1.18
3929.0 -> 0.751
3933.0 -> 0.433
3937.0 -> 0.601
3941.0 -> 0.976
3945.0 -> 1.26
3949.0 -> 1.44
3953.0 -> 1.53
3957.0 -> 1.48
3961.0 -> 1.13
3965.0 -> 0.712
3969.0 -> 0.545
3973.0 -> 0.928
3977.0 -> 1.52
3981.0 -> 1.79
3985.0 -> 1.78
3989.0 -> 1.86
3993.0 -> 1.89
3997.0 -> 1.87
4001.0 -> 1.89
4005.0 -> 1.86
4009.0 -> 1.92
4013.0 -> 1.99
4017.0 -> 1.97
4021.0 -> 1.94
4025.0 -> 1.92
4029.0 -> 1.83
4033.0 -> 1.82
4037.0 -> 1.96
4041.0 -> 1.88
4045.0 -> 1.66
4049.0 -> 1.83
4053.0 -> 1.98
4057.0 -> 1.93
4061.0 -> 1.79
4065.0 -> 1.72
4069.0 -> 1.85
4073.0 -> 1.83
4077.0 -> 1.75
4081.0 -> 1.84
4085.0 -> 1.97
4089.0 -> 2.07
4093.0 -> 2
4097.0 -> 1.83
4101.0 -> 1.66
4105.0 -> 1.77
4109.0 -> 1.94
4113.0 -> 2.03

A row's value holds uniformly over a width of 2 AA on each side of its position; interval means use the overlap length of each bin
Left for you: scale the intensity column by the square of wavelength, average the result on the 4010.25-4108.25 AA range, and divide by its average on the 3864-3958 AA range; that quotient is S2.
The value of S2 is 1.5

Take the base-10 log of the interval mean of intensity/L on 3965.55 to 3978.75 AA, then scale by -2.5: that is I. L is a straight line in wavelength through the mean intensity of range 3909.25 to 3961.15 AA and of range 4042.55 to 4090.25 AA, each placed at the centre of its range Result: 0.40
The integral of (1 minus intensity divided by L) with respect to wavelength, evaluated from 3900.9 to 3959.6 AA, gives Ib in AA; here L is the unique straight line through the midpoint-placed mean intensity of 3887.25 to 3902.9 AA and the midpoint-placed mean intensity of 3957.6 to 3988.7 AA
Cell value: 5.3 AA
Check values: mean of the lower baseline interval 1.42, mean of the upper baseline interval 1.25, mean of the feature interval 1.23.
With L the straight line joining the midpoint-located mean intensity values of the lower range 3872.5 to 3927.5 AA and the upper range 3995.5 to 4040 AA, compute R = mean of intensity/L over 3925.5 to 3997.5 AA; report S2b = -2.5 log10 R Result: 0.34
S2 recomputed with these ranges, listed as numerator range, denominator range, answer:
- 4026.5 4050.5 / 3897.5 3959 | 1.56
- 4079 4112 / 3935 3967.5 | 1.79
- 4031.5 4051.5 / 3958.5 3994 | 1.41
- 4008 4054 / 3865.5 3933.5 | 1.50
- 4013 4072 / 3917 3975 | 1.88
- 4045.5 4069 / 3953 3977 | 1.83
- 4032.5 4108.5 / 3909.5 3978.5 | 1.76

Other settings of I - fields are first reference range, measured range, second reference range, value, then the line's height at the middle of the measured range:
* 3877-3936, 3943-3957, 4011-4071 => 0.04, 1.48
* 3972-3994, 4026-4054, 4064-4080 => -0.06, 1.74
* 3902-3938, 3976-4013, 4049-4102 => -0.21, 1.51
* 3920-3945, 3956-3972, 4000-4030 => 0.33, 1.29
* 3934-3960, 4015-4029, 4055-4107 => -0.23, 1.55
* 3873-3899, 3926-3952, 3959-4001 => 0.44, 1.41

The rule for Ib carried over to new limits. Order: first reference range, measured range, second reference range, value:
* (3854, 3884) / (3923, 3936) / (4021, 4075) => 6.5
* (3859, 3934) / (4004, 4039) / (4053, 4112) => -4.6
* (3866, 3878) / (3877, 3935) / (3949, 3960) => 6.1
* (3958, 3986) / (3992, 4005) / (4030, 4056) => -4.0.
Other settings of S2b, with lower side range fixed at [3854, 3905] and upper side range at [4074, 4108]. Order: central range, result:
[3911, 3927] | 0.04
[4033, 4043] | -0.09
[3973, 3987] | 0.03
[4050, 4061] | -0.07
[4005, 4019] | -0.15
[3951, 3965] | 0.22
